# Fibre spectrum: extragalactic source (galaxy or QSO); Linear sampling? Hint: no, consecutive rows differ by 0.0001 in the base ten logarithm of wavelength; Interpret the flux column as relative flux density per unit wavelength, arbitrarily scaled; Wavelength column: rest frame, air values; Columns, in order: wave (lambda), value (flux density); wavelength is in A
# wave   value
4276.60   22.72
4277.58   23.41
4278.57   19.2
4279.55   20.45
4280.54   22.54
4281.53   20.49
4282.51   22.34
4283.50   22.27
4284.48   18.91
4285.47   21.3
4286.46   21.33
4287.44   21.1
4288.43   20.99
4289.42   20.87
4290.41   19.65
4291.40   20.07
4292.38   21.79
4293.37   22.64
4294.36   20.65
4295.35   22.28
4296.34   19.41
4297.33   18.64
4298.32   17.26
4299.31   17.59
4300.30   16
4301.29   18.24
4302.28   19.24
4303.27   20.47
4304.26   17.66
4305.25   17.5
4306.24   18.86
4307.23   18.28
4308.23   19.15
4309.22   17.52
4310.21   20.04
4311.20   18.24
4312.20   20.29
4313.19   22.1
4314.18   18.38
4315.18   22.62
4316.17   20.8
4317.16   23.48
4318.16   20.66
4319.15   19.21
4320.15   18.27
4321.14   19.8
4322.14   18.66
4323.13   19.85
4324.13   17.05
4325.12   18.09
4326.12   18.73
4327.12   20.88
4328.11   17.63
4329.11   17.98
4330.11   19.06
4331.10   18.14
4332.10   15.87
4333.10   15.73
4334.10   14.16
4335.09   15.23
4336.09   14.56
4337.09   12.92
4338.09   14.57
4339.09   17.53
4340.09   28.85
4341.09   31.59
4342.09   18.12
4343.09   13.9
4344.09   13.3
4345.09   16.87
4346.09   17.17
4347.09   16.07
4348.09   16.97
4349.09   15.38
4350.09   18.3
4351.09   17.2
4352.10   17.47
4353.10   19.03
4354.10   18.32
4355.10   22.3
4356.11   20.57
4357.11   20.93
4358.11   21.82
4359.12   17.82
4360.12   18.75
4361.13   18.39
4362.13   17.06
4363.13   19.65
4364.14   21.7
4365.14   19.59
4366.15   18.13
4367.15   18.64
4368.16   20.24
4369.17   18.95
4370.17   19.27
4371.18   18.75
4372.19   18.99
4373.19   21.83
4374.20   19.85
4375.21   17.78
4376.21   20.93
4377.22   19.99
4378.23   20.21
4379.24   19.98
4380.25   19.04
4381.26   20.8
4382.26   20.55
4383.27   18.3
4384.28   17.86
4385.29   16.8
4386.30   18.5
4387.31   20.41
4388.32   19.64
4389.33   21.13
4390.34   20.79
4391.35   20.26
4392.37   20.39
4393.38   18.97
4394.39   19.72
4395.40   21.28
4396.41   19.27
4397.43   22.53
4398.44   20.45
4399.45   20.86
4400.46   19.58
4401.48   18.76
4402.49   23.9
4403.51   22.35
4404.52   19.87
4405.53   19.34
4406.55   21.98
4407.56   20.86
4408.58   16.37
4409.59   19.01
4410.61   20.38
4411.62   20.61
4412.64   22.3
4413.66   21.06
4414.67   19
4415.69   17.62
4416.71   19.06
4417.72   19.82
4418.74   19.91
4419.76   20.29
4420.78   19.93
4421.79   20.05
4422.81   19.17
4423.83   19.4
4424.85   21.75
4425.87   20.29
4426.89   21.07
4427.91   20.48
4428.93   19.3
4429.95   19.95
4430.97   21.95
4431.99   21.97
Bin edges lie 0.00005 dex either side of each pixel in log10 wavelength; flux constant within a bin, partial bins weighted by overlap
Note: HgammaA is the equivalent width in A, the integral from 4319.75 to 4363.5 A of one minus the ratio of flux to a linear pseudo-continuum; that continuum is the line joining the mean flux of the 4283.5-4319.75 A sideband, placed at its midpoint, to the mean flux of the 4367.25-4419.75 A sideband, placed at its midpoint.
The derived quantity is 3.7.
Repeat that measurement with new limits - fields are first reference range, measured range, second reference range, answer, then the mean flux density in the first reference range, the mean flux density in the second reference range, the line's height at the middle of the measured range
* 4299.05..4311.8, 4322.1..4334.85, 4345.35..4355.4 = 0.21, 18.4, 17.7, 18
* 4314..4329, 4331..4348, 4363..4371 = 1.95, 19.6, 19.5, 19.5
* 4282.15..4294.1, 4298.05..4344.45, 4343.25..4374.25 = 3.04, 21.1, 18.6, 19.9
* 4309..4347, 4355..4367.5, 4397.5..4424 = -0.23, 18.6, 20.1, 19.2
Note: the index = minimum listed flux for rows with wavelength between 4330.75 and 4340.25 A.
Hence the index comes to 12.92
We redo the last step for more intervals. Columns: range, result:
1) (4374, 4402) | 16.8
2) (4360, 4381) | 17.06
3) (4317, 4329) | 17.05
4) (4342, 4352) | 13.3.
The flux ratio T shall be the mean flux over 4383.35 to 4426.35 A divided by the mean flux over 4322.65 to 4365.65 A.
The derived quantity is 1.10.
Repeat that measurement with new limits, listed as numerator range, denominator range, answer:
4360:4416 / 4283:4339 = 1.05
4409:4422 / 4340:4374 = 1.04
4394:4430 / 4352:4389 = 1.04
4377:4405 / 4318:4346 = 1.11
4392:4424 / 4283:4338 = 1.06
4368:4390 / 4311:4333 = 1.01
